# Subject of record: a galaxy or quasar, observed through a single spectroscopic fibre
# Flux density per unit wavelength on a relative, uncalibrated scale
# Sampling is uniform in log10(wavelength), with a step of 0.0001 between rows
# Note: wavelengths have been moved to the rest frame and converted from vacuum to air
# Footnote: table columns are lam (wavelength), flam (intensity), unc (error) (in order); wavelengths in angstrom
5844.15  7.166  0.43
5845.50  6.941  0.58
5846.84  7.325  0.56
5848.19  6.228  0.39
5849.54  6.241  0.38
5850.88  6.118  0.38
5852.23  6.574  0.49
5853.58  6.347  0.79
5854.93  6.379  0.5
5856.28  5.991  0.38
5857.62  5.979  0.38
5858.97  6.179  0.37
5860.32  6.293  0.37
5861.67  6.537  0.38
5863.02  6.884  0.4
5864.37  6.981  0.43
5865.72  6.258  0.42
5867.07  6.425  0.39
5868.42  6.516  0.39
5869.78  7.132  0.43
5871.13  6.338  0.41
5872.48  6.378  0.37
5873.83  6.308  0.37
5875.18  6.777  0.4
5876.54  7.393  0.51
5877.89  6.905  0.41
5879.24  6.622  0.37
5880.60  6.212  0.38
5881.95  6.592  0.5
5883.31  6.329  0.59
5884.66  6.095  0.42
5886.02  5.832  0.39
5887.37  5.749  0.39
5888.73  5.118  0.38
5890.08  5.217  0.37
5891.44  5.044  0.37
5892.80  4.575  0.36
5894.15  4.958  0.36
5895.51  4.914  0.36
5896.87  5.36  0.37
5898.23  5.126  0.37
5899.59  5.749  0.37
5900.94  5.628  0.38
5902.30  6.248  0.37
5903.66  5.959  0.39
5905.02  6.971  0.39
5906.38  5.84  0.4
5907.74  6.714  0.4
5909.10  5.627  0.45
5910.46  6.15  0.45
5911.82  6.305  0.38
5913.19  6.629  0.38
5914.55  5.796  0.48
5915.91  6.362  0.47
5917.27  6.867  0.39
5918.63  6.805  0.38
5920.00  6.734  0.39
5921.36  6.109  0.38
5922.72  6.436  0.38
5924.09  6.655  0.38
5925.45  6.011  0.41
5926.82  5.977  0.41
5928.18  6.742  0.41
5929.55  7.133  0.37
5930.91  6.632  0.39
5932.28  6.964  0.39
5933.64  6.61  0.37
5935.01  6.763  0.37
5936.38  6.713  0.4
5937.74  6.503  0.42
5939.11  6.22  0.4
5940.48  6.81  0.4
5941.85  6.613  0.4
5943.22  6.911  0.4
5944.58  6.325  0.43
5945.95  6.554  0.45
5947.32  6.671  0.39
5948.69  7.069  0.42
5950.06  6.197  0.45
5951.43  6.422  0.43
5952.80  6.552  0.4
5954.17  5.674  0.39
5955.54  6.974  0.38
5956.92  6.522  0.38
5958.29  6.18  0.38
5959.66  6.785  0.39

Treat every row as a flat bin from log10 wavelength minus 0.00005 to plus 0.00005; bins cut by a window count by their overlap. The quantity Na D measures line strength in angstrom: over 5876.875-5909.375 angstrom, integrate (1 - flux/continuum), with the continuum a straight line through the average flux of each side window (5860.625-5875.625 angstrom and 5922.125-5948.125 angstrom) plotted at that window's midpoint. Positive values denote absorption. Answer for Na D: 3.8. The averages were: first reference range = 6.58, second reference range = 6.59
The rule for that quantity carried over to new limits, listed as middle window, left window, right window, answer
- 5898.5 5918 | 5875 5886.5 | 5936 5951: 1.1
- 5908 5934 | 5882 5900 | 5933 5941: -1.1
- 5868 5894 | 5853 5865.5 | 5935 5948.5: 1.3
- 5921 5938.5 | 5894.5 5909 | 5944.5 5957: -1.0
